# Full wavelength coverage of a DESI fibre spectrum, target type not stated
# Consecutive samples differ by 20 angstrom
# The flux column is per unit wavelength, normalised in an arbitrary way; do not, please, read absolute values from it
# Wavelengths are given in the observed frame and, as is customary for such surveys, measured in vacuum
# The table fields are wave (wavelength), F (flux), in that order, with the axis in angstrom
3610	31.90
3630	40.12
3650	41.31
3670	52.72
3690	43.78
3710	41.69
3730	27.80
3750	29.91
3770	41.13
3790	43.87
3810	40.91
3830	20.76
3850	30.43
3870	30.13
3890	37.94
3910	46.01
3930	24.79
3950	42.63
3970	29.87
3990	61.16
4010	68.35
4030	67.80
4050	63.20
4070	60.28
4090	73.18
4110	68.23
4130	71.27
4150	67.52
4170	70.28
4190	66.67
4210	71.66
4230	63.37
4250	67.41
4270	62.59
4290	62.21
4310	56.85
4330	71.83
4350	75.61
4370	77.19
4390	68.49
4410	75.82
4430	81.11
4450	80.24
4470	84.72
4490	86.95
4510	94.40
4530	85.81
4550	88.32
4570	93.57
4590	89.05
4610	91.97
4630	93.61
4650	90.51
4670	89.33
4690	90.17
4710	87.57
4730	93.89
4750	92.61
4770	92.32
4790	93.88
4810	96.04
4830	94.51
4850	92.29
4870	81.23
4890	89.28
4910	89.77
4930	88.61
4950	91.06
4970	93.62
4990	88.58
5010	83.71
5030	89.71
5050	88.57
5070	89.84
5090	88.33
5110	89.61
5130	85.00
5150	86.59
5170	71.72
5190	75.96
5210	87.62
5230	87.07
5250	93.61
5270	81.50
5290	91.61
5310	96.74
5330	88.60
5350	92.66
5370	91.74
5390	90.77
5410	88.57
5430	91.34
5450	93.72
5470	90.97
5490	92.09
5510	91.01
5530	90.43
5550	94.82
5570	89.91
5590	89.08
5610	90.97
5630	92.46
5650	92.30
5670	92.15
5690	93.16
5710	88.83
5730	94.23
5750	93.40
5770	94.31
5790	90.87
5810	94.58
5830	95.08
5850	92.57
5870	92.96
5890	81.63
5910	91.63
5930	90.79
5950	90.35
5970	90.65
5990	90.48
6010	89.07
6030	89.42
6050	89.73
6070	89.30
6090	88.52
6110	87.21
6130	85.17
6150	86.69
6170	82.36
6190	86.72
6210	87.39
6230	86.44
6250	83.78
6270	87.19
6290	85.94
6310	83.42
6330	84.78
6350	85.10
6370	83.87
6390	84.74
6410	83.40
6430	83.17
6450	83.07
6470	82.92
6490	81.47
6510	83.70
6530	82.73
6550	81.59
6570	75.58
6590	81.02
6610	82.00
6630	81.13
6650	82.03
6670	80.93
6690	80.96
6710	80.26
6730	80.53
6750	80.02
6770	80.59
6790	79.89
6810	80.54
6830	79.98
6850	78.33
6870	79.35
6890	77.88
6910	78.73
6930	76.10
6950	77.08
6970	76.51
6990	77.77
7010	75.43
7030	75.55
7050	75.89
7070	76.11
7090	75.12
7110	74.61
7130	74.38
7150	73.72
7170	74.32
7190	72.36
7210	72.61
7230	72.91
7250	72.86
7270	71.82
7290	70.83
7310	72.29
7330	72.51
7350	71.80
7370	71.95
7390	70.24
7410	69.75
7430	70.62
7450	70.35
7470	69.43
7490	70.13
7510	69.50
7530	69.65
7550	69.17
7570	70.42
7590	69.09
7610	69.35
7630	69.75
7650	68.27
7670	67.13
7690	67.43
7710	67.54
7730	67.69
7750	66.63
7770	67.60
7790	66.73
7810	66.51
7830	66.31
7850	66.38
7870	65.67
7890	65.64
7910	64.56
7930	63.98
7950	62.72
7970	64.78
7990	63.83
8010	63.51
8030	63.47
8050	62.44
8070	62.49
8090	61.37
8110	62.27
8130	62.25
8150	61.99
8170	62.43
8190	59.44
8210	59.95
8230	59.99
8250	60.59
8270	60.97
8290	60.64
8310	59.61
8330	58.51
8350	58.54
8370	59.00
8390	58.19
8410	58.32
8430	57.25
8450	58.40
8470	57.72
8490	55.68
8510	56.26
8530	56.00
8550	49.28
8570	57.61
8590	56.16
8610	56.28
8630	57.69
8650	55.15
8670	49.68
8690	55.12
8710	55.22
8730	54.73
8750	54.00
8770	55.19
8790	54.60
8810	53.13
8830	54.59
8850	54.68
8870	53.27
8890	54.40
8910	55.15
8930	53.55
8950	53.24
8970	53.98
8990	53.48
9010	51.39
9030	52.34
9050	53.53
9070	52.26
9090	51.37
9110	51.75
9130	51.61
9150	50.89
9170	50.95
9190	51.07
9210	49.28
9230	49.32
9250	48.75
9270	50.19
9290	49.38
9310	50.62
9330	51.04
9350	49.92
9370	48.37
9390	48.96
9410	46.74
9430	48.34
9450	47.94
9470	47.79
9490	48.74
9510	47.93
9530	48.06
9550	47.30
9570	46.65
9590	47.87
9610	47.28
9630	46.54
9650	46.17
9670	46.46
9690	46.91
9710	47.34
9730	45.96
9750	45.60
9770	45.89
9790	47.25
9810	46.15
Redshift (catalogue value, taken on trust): 0.000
